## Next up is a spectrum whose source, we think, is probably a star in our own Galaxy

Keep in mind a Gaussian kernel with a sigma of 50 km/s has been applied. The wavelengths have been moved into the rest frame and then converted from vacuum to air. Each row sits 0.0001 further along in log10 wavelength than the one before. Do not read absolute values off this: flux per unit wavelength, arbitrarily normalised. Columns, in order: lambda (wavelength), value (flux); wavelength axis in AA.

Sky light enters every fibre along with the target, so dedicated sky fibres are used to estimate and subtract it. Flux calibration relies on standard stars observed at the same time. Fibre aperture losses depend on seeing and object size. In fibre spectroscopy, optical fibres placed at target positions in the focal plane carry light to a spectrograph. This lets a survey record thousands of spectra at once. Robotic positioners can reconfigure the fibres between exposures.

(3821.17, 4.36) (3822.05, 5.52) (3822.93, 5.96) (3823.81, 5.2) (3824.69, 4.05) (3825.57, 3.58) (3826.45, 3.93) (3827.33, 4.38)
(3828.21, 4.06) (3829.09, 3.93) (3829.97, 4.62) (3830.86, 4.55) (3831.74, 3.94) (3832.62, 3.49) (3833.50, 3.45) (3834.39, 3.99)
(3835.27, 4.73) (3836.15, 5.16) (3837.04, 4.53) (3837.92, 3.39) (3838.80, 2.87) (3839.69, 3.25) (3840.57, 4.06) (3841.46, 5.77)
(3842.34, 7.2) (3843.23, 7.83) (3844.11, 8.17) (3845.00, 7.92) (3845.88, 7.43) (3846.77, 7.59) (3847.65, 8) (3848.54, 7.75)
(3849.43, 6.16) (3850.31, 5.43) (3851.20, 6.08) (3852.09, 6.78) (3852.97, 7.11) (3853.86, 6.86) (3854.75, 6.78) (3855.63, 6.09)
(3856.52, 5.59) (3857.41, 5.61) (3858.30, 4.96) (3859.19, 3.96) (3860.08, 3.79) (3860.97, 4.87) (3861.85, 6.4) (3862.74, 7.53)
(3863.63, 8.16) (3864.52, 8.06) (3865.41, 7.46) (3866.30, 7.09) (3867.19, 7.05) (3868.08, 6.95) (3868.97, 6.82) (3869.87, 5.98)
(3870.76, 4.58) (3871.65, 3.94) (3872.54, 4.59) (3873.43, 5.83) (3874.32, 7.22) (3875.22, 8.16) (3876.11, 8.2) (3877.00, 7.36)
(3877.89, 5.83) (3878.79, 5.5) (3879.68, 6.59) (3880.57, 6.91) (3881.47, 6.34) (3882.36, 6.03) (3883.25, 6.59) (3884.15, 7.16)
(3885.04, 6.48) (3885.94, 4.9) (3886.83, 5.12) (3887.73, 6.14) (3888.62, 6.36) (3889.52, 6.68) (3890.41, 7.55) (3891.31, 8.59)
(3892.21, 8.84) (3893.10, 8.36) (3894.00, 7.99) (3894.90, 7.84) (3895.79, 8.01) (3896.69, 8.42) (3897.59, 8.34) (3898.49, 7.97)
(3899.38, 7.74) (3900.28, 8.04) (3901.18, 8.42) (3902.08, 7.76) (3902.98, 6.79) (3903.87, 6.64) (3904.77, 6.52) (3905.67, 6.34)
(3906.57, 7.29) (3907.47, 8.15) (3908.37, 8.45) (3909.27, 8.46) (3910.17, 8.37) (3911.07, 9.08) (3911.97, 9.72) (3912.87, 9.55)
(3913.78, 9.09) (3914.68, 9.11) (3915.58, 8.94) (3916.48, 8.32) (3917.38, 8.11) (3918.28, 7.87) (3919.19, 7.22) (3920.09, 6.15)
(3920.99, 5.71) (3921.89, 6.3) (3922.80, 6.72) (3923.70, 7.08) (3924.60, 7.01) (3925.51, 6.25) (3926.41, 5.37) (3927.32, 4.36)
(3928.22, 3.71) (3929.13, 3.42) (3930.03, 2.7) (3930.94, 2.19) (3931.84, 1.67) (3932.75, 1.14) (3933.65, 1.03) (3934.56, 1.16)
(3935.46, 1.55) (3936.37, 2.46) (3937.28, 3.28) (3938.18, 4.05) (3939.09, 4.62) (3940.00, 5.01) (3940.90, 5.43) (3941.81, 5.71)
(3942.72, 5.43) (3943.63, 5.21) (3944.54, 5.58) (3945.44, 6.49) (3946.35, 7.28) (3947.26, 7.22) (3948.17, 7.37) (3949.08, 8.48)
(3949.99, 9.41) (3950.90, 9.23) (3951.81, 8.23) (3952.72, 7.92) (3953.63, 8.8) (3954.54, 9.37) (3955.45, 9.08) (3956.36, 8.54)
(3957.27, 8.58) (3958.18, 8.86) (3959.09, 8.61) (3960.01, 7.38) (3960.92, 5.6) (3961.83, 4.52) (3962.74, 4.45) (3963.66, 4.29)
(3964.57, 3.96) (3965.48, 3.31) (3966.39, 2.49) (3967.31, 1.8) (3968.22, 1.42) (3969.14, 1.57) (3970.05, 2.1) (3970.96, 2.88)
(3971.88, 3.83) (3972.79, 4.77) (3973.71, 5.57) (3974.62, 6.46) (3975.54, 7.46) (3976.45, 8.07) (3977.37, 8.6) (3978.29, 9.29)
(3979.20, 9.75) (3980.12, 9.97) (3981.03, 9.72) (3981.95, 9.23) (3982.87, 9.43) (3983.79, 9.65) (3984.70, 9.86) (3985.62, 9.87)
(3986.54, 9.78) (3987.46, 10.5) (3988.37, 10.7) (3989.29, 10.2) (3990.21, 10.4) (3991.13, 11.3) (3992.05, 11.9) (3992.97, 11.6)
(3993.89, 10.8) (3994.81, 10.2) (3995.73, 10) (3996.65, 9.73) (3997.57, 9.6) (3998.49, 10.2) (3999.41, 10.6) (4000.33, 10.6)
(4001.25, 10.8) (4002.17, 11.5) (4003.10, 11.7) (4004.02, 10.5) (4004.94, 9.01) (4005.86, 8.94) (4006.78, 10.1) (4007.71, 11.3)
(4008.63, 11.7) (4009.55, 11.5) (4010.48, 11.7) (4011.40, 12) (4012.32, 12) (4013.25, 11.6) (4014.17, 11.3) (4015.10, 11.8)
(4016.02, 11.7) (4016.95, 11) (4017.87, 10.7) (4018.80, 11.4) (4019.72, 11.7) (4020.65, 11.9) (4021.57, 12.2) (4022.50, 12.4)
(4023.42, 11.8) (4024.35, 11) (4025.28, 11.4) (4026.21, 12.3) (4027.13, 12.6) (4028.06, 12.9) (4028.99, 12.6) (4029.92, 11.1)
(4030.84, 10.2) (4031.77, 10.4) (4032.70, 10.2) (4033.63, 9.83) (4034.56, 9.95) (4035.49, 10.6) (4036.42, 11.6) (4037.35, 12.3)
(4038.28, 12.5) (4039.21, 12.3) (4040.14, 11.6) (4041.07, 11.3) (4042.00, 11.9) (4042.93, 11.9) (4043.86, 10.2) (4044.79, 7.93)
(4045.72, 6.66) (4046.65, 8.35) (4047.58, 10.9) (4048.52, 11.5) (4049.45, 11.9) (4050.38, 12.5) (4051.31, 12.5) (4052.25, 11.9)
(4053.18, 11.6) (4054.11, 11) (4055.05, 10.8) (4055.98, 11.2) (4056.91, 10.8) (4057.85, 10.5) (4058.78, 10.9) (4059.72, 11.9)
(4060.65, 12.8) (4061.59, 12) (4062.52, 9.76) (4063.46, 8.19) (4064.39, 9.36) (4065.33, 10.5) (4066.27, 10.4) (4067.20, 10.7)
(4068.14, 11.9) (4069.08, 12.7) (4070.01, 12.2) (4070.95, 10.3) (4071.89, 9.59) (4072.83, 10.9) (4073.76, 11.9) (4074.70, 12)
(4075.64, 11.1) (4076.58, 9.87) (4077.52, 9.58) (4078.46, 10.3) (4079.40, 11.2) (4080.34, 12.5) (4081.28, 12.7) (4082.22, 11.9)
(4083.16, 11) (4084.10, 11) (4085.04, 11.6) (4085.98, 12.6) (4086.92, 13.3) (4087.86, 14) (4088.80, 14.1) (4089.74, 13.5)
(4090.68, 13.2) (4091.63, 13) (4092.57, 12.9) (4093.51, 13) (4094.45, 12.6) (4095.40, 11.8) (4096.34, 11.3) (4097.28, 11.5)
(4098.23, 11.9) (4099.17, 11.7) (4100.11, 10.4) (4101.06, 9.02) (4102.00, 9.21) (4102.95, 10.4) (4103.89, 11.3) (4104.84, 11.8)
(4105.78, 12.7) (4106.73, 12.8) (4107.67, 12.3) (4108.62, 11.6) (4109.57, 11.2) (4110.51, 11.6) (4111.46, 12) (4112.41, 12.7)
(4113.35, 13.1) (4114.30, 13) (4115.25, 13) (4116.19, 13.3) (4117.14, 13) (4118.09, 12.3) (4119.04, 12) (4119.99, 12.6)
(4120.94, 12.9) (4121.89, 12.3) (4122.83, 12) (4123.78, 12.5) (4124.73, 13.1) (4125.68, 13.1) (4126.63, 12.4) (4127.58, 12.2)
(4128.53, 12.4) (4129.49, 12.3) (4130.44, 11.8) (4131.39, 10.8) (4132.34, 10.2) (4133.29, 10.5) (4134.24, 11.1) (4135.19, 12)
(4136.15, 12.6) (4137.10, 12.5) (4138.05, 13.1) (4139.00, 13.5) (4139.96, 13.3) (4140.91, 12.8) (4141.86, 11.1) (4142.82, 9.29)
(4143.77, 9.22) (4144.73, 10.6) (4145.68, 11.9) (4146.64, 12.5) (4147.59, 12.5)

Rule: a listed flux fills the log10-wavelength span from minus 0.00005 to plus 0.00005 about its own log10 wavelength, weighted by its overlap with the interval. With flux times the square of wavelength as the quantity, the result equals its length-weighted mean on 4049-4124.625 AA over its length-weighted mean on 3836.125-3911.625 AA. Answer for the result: 1.94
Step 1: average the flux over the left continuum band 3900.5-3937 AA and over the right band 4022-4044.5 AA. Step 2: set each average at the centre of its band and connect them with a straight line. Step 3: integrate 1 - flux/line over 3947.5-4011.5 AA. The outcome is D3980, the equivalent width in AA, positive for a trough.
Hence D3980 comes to 4.49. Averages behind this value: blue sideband 6.15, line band 8.39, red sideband 11.4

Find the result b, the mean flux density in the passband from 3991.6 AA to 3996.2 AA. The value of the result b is 10.9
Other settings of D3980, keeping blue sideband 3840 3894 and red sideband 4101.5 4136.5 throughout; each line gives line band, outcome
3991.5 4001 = -1.2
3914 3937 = 8.0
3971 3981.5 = 1.8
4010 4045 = -4.9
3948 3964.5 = 1.7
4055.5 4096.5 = -1.6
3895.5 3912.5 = -1.3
